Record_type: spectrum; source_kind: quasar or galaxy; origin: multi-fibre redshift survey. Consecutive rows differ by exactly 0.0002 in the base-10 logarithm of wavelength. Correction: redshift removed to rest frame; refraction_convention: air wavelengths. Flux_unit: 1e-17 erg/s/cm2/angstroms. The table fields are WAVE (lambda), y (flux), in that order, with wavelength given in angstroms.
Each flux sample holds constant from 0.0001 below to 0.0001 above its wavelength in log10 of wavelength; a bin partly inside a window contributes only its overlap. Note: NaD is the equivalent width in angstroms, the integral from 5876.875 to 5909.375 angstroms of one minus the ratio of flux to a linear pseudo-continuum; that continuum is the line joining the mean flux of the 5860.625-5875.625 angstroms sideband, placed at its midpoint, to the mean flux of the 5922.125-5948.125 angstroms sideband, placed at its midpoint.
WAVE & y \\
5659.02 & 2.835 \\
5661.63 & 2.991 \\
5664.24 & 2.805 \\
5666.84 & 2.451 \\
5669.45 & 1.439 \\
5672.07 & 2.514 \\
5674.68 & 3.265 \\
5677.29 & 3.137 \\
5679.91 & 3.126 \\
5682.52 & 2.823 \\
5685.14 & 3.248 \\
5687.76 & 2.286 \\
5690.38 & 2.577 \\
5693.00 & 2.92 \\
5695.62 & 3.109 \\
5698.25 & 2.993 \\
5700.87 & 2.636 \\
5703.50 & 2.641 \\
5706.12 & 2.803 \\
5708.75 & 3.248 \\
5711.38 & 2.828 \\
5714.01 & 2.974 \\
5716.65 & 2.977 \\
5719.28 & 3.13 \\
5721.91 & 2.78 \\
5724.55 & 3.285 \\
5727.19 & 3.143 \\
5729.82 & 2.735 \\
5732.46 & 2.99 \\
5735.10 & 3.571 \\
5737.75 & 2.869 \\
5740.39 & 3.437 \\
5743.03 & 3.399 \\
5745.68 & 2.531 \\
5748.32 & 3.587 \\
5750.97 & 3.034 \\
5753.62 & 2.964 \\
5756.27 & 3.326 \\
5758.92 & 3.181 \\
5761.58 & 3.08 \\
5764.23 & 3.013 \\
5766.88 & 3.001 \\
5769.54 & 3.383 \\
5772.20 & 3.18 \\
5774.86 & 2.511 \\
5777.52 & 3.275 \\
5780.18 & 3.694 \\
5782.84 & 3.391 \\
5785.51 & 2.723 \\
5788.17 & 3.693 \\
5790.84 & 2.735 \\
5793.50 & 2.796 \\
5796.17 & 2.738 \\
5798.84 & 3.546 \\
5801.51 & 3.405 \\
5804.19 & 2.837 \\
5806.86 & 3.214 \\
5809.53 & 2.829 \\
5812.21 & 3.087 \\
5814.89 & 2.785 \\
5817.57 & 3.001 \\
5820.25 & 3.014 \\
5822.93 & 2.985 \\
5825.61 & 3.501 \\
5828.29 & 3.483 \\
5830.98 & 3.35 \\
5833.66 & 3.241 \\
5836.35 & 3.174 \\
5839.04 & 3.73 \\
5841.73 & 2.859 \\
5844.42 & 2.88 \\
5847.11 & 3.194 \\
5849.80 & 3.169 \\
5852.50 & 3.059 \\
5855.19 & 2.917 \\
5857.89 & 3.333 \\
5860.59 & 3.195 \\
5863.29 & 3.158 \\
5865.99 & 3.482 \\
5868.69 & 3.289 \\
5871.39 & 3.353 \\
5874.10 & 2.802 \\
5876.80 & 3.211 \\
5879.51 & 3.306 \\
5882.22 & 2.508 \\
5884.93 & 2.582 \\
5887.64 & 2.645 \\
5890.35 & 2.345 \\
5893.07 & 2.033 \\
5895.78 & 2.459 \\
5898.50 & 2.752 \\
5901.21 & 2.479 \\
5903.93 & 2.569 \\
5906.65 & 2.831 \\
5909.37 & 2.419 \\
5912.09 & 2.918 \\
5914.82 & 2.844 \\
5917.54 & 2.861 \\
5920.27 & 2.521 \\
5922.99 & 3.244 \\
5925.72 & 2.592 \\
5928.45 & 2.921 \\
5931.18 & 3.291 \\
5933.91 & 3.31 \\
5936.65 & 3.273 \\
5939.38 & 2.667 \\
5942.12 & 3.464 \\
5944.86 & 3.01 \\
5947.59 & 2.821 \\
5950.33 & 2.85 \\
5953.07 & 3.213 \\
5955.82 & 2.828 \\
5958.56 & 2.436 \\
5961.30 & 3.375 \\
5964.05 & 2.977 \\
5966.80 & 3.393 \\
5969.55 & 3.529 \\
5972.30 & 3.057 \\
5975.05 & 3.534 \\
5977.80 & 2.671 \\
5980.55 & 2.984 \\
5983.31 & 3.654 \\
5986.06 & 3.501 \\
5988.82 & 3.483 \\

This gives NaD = 5.7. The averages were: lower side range 3.22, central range 2.61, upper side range 3.06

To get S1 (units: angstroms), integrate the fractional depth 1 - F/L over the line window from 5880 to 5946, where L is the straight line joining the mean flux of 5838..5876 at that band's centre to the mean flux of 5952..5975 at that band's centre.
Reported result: 7.7 angstroms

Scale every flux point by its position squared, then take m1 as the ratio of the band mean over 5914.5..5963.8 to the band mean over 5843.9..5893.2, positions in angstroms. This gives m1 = 1.02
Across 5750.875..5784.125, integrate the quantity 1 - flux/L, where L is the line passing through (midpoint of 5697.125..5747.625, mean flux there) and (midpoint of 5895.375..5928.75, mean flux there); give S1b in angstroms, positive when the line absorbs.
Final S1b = -2.51 angstroms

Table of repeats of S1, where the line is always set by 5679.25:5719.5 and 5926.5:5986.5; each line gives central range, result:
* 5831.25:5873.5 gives -2.5 angstroms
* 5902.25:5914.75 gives 1.5 angstroms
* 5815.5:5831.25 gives -1.0 angstroms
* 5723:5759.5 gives -2.8 angstroms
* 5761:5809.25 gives -2.5 angstroms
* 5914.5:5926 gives 0.9 angstroms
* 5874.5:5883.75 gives 0.2 angstroms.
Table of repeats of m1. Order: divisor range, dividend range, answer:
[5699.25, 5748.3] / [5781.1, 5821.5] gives 1.04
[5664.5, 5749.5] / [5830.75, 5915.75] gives 1.06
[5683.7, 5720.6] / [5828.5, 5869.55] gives 1.17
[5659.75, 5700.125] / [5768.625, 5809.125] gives 1.17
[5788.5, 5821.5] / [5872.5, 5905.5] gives 0.90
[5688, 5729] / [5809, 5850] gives 1.13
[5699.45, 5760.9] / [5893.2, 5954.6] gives 1.00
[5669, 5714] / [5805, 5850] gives 1.16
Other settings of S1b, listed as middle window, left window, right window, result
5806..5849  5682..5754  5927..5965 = -2.0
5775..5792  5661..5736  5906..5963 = -1.8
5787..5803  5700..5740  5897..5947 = -1.0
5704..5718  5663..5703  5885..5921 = -1.1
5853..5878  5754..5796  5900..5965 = -1.6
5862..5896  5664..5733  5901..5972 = 0.7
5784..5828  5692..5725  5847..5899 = -1.9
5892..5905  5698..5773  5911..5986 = 2.5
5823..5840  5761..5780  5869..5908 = -2.8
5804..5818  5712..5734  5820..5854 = 0.9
